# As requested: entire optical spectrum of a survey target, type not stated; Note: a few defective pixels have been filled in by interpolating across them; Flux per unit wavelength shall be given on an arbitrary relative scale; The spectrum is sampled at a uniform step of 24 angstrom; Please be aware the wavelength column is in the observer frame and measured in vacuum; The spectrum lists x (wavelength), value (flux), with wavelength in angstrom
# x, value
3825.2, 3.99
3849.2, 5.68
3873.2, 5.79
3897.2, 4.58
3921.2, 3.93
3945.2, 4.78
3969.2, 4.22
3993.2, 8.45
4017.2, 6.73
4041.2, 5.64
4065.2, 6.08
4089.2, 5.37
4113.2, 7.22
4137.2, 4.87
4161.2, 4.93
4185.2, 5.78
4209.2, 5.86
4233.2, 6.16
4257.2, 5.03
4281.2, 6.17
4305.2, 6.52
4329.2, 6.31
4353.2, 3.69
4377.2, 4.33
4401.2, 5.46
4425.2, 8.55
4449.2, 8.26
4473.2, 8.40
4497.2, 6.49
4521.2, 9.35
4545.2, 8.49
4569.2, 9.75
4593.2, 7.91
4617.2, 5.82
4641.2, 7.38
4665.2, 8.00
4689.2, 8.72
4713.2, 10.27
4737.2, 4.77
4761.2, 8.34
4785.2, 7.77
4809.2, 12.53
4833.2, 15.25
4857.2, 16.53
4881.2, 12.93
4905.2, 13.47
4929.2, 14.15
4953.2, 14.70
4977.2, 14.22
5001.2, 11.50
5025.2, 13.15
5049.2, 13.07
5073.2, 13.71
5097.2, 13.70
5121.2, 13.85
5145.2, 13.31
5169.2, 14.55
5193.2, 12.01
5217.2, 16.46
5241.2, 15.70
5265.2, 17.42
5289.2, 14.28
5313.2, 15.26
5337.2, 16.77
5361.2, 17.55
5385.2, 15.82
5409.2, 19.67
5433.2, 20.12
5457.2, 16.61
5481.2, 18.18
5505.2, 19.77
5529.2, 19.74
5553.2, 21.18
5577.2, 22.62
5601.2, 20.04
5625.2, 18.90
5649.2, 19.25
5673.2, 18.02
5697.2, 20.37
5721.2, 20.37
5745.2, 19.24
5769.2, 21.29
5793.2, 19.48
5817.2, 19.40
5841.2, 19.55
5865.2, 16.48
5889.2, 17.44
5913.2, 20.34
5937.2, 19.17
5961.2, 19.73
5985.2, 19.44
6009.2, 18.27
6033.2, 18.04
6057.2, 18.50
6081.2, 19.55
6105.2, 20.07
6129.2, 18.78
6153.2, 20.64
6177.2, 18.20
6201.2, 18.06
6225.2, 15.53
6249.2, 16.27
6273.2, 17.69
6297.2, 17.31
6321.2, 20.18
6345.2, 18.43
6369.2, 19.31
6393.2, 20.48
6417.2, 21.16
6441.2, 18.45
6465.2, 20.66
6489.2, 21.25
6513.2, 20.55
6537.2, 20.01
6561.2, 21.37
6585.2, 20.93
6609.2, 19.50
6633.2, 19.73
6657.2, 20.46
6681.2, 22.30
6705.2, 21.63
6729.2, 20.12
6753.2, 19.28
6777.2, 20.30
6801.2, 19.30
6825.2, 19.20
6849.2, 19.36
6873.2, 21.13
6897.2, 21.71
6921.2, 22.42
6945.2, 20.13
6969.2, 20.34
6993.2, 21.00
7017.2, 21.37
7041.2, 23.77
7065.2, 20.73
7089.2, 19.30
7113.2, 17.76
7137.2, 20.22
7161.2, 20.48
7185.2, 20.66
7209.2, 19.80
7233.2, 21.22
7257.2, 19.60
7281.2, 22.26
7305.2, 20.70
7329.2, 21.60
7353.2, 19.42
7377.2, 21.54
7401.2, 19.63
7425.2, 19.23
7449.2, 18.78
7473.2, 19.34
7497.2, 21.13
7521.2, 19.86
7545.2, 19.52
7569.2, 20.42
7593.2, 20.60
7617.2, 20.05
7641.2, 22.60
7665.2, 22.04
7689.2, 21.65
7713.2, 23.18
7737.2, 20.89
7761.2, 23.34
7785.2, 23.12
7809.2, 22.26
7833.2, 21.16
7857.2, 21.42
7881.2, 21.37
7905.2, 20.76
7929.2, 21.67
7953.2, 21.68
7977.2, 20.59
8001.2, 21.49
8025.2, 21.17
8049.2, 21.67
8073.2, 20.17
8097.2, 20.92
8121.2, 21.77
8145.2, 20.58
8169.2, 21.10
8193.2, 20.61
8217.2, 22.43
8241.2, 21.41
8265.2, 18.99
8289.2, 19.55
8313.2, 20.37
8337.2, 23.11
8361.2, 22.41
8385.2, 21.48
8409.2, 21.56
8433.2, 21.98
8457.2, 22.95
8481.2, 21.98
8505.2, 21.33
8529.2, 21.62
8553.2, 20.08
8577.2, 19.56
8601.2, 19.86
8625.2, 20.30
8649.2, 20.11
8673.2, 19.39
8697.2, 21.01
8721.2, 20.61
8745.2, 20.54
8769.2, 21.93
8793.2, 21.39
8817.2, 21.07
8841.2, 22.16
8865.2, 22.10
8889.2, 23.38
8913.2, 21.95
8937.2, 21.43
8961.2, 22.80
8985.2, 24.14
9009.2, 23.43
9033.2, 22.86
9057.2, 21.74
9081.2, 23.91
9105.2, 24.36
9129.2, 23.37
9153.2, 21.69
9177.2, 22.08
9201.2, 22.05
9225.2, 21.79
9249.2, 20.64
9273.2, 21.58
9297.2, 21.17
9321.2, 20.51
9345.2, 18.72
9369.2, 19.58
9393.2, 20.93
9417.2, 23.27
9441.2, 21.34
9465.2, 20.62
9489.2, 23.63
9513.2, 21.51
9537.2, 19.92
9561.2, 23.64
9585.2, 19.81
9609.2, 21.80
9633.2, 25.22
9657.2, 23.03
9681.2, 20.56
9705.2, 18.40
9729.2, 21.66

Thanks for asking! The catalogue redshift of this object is 0.206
